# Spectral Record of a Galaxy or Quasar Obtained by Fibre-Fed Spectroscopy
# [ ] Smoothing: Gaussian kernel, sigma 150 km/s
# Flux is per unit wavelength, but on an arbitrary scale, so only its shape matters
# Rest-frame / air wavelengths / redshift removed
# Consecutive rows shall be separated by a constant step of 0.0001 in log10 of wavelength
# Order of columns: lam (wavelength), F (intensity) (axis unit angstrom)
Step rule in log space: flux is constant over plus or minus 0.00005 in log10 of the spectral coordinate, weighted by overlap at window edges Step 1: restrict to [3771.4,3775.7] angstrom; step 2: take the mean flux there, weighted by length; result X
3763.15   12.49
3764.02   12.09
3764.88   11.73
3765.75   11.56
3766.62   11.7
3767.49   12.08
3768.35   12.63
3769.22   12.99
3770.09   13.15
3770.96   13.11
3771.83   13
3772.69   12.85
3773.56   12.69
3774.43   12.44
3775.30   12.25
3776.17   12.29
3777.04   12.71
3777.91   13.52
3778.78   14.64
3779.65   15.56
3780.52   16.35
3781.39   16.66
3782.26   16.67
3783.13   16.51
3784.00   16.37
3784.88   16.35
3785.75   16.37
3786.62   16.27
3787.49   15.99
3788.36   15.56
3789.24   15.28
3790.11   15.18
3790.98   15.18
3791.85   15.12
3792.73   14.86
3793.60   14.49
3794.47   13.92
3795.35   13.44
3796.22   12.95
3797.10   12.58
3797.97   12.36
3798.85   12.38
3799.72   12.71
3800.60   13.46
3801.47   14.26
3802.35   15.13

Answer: 12.7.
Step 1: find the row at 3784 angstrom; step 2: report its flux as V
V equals 16.37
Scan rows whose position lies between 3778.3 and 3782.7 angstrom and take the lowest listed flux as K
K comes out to 14.64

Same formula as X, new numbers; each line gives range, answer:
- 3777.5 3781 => 15.1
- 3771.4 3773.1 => 13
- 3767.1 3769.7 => 12.6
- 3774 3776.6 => 12.3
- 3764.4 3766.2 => 11.7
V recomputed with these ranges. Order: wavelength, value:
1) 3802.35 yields 15.13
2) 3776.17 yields 12.29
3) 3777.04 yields 12.71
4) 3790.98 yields 15.18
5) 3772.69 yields 12.85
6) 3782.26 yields 16.67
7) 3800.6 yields 13.46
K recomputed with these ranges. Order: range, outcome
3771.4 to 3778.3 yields 12.25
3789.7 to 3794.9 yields 13.92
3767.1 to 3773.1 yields 12.08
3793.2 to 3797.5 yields 12.58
